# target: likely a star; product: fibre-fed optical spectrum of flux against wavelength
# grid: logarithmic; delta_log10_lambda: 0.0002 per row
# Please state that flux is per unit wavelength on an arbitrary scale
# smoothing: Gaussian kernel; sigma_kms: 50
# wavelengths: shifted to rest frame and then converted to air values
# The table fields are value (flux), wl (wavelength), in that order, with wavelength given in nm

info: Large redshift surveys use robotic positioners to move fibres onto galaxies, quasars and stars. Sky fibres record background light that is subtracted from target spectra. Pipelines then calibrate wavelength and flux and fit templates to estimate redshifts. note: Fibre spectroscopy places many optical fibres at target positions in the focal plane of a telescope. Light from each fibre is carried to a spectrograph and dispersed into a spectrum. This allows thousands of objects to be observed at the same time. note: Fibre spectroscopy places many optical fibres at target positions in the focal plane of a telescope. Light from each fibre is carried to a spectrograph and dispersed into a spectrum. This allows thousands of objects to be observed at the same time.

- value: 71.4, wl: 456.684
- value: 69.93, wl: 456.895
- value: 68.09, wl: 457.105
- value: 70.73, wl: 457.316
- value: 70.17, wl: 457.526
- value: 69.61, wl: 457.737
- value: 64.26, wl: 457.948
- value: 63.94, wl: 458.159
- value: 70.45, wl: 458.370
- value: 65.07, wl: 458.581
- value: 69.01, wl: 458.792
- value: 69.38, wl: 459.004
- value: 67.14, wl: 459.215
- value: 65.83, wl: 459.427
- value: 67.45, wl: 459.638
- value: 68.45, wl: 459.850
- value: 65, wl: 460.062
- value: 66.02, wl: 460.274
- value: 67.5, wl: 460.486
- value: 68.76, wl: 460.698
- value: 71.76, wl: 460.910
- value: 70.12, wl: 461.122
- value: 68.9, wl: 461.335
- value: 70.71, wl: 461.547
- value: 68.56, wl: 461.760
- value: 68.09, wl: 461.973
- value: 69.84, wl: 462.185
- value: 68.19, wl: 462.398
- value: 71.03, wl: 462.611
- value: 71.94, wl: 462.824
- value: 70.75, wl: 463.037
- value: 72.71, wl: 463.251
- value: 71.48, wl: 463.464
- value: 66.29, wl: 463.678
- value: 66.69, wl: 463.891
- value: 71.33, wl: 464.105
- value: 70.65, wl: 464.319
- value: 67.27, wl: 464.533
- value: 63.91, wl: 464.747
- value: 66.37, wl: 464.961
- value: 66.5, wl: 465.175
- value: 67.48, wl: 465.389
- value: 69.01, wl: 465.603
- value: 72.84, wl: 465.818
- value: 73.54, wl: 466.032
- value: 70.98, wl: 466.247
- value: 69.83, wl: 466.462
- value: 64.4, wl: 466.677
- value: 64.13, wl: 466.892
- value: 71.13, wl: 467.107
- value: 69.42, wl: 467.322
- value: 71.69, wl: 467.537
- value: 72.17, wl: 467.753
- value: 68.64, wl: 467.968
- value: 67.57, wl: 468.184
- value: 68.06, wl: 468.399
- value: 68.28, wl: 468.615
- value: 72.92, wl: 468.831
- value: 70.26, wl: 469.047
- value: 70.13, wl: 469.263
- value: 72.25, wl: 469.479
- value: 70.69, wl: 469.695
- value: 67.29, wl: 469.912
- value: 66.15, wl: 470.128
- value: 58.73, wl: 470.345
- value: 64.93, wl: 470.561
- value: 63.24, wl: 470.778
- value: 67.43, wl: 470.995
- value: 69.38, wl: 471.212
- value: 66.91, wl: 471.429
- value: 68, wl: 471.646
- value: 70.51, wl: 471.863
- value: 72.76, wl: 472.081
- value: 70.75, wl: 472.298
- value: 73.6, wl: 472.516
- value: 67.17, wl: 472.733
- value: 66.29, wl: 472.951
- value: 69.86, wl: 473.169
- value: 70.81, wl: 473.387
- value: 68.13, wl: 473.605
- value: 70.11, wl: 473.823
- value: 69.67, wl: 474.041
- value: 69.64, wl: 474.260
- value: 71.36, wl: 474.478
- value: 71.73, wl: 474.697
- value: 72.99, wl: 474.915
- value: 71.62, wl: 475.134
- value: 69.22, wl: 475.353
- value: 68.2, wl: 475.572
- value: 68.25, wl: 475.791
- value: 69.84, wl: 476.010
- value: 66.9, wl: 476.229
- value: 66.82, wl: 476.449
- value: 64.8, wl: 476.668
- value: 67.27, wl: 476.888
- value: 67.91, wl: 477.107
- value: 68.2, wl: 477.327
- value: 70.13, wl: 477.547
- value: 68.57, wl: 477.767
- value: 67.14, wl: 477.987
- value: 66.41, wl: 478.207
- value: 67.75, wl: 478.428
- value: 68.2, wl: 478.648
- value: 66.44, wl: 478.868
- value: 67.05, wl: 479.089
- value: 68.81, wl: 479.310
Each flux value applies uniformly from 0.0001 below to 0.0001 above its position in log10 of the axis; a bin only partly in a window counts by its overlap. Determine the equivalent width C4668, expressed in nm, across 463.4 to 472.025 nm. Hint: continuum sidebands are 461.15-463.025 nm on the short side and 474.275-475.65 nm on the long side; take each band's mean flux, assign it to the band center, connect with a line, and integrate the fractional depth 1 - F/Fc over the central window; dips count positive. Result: 0.21 nm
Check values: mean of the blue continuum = 69.7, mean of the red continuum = 70.8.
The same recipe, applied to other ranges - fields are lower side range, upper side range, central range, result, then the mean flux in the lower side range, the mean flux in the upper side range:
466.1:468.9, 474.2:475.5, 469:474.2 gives 0.126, 69.2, 71.1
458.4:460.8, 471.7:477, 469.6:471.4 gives 0.077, 67.3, 69.5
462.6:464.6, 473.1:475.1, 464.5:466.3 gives 0.037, 70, 70.5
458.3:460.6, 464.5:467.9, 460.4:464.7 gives -0.097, 67.3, 68.8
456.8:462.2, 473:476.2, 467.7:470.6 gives 0.037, 68.2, 70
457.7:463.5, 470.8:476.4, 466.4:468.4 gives 0.011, 68.6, 69.5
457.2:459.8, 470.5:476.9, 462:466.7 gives -0.073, 67.8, 69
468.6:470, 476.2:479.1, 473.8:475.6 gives -0.057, 70.4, 67.4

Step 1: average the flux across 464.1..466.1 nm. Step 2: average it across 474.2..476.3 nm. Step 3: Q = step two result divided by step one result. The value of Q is 1.02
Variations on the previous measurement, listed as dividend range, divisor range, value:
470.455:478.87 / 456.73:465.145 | 1.00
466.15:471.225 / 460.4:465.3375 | 0.99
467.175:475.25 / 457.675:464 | 1.01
